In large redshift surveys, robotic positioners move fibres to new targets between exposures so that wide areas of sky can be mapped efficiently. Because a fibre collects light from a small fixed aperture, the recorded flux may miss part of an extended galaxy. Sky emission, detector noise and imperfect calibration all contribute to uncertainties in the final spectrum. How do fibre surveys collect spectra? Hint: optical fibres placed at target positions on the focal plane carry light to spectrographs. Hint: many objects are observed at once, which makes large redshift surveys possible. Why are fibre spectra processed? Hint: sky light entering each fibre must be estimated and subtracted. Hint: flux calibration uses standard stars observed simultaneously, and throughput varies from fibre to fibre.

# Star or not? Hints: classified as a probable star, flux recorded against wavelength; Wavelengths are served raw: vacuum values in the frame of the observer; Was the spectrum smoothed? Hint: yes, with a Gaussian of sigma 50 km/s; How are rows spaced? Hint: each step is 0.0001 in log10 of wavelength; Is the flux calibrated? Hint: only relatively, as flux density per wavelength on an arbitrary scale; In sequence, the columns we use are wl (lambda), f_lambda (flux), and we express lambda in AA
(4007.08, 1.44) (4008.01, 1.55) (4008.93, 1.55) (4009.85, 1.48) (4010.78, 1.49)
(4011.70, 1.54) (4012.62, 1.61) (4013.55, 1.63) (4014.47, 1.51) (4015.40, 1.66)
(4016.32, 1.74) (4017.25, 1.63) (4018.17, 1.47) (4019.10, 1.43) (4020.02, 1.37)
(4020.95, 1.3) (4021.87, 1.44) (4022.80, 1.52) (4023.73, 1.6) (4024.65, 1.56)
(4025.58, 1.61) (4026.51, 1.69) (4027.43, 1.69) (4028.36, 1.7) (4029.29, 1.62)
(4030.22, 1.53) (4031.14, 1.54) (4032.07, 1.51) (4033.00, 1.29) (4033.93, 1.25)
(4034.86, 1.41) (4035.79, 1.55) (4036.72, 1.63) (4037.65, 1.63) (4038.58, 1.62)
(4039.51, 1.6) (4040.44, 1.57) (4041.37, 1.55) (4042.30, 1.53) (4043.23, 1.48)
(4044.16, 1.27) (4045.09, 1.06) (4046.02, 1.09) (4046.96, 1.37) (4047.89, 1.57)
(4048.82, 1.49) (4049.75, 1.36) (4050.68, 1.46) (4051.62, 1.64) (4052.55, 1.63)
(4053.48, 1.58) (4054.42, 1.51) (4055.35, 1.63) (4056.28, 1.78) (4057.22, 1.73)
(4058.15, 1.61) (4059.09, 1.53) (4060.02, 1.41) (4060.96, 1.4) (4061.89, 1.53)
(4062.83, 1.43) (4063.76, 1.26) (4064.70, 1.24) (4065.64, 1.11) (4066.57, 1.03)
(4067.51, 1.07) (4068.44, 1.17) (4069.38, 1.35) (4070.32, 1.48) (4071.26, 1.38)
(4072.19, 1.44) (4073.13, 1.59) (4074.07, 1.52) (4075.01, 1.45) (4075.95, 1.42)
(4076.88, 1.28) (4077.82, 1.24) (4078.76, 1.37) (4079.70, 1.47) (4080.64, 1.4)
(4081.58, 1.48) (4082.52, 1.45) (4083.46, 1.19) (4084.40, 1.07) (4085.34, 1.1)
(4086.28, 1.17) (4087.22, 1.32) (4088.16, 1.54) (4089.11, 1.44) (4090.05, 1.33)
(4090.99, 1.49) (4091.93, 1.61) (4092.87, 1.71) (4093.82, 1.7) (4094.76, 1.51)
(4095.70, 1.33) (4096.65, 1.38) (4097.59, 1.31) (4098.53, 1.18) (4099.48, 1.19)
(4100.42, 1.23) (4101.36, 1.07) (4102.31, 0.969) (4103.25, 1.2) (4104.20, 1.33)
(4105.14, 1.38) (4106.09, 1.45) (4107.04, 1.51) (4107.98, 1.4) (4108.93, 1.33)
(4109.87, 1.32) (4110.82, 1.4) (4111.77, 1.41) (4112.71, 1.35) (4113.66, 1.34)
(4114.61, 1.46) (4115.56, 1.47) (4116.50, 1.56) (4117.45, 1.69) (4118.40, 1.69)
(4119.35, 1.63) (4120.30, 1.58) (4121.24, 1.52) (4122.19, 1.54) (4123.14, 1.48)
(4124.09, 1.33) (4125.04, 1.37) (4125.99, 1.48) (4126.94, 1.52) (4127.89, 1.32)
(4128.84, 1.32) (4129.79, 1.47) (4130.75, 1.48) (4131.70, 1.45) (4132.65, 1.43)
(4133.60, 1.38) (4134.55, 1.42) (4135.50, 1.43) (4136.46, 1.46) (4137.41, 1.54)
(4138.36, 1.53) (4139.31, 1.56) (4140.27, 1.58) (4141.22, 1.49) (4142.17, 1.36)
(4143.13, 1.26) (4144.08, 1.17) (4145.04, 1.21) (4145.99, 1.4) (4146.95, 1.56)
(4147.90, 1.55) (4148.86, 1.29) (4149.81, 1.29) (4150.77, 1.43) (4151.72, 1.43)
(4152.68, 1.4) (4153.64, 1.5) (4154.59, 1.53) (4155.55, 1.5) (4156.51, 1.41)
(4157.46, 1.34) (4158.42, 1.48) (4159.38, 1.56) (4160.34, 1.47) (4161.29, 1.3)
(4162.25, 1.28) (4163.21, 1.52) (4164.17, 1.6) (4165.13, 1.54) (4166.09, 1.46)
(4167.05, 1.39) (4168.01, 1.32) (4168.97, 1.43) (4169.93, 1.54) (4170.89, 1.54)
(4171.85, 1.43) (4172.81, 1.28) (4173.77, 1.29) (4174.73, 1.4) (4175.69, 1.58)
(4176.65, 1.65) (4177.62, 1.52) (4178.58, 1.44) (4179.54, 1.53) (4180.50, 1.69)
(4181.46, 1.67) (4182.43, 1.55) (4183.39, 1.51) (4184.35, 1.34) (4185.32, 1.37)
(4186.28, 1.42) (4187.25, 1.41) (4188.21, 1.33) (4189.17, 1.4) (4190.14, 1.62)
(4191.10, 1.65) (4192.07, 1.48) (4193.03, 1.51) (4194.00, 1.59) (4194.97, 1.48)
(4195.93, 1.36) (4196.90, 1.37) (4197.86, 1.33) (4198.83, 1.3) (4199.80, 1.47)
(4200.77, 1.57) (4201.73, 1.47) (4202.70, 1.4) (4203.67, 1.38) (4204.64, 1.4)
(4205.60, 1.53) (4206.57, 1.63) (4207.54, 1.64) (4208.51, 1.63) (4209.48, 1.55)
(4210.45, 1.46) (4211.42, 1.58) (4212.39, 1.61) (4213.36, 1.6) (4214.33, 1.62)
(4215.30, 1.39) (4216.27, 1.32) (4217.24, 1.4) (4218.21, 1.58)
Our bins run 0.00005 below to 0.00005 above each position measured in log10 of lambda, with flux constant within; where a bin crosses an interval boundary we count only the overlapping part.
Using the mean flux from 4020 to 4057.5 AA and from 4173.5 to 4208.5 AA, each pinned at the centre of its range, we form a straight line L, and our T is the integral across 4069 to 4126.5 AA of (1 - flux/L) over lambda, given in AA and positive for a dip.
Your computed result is 3.9 AA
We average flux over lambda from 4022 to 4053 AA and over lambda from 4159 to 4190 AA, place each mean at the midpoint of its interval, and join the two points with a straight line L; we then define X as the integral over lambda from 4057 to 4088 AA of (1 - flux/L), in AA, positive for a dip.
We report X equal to 2.9 AA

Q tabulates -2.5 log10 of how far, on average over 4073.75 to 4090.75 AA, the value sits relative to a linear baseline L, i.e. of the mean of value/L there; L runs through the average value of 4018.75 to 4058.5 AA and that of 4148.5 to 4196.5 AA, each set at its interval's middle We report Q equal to 0.11 mag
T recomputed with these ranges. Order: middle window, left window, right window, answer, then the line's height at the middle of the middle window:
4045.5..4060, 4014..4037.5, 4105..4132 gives -0.2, 1.51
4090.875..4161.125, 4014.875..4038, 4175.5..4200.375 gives 3.7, 1.5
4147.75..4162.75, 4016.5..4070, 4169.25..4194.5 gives 0.7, 1.49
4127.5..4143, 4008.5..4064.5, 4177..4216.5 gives 0.5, 1.5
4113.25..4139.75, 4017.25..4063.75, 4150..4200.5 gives -0.1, 1.48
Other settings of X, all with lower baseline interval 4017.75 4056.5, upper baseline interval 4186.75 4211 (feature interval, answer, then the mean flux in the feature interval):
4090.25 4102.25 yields 0.9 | 1.38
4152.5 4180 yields 0.5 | 1.46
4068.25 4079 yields 0.7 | 1.4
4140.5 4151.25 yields 0.8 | 1.37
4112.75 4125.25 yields -0.2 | 1.51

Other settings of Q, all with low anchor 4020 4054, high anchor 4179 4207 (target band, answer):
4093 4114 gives 0.115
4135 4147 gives 0.045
